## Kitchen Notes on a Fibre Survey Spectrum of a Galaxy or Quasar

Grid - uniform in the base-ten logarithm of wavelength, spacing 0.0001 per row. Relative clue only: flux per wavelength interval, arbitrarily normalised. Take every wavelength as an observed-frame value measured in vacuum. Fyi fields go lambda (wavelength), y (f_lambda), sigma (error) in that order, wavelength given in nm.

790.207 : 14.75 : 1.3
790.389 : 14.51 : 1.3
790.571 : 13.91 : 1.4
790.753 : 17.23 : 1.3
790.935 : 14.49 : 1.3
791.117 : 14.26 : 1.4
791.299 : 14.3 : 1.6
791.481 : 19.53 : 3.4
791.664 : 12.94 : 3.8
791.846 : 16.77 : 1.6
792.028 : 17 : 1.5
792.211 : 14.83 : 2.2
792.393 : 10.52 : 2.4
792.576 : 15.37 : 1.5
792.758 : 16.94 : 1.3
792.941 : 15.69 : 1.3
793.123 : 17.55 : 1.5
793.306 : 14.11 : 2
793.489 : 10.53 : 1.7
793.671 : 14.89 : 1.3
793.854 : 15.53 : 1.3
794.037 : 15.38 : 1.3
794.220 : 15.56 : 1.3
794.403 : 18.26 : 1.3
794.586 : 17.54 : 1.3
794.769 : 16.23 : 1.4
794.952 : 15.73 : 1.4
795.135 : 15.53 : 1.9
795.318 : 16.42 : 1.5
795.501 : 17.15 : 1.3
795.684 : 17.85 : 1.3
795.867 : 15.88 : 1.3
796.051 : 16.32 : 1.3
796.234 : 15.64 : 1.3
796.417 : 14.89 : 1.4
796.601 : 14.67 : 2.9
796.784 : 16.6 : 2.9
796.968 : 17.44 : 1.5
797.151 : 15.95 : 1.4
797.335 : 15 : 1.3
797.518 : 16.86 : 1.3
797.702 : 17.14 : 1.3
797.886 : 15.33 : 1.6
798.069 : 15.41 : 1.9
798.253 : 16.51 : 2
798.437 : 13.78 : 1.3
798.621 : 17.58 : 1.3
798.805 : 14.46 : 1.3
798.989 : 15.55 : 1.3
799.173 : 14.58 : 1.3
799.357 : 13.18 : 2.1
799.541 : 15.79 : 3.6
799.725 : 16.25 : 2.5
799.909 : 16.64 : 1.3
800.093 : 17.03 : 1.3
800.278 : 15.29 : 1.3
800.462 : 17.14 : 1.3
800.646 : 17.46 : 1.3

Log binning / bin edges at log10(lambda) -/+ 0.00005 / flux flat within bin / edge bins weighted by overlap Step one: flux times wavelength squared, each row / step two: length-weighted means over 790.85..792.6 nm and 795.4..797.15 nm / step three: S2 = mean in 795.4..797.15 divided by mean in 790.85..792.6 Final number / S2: 1.1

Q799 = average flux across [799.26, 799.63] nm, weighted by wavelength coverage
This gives 14.5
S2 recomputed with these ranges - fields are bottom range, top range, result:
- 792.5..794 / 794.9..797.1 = 1.08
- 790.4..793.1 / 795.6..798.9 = 1.06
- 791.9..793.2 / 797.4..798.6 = 1.05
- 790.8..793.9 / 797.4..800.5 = 1.07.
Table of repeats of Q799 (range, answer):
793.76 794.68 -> 16.4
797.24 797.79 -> 16.3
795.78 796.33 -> 15.9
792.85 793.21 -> 16.6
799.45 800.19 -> 16.4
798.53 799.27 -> 15.5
